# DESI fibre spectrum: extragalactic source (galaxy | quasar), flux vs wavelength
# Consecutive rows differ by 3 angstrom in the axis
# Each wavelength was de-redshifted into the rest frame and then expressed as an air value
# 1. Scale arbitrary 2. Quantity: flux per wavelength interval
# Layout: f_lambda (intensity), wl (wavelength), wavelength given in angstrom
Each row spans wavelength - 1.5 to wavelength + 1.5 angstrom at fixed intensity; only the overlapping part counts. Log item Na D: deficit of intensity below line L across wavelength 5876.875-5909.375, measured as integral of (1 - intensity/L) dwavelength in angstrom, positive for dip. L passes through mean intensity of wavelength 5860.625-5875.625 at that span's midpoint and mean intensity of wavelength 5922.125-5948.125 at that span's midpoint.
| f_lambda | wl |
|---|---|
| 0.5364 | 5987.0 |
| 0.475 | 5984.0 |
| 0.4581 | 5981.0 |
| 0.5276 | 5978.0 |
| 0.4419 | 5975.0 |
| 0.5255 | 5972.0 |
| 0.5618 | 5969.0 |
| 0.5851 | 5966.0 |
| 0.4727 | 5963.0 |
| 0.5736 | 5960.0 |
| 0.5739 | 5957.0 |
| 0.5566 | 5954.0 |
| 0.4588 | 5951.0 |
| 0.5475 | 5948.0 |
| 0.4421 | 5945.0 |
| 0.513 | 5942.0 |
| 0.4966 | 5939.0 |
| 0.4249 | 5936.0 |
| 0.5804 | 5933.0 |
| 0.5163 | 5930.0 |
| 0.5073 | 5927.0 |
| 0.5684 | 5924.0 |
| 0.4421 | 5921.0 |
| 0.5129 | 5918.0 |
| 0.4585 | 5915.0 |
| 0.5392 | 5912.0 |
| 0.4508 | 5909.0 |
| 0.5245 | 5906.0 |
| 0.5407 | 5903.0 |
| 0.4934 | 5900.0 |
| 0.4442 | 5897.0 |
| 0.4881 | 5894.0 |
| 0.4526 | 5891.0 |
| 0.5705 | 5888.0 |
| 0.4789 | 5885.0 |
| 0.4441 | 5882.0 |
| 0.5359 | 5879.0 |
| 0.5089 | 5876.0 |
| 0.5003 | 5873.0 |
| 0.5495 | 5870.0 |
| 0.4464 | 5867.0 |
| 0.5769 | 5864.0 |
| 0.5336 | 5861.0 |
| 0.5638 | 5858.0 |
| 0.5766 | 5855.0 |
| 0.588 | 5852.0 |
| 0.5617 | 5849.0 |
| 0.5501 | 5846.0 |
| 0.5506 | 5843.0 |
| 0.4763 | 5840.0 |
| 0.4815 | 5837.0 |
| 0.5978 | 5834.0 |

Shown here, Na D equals 1.3 angstrom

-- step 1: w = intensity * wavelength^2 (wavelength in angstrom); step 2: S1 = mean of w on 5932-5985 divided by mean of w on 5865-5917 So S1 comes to 1.1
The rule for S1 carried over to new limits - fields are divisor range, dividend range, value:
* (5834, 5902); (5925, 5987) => 1.02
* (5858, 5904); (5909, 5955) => 1.01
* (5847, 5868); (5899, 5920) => 0.92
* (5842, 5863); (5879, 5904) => 0.89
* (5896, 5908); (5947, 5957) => 1.07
